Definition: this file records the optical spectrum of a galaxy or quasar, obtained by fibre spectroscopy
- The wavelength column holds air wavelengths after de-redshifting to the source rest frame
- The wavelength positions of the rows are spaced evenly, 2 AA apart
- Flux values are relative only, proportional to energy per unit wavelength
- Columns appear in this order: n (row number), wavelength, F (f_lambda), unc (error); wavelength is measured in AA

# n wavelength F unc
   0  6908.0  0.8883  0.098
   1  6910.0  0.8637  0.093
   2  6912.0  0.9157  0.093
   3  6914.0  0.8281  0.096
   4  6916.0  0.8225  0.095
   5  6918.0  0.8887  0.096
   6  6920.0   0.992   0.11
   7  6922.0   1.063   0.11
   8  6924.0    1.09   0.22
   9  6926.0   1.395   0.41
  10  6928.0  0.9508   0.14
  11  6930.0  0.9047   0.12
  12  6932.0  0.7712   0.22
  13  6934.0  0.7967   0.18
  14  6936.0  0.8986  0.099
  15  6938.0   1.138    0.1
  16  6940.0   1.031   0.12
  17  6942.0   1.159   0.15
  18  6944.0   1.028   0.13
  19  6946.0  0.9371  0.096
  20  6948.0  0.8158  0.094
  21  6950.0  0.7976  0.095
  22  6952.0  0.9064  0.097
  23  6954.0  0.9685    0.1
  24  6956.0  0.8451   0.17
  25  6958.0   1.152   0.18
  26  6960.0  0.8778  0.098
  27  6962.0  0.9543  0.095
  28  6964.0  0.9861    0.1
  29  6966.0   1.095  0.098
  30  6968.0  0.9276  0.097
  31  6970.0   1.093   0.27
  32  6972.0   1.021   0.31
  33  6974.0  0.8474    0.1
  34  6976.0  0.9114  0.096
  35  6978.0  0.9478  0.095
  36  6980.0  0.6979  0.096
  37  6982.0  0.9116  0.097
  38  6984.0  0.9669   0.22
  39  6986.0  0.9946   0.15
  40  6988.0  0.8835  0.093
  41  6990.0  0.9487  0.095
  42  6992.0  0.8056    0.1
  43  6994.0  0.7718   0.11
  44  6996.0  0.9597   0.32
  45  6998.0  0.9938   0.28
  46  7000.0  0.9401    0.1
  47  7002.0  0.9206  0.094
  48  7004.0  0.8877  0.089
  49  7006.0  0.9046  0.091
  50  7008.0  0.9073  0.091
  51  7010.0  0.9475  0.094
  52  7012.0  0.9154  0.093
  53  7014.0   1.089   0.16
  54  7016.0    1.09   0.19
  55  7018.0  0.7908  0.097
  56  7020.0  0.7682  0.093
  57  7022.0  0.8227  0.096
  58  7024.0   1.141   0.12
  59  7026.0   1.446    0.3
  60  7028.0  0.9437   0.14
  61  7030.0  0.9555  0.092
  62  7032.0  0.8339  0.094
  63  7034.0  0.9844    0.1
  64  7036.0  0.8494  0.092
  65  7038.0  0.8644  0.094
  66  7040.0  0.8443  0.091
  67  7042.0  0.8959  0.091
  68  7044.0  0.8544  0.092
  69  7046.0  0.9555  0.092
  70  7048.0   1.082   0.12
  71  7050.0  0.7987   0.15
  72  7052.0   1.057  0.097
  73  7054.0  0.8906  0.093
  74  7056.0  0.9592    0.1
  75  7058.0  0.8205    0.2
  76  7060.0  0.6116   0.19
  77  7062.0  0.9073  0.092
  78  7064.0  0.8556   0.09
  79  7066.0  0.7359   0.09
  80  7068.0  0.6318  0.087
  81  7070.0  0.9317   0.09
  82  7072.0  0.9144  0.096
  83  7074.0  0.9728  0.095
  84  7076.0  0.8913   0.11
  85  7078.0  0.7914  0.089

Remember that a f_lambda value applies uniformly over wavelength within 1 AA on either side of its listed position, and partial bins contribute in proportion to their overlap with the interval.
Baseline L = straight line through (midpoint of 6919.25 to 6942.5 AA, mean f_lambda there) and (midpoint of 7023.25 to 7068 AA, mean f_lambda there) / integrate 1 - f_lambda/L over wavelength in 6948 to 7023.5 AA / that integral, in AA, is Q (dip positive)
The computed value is 3.1 AA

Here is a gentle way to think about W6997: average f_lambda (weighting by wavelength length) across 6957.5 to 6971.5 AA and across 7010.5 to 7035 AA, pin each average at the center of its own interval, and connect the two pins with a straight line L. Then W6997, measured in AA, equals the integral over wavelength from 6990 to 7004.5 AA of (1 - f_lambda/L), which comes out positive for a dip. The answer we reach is 1.3 AA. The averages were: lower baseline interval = 1.01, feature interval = 0.901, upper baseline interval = 0.981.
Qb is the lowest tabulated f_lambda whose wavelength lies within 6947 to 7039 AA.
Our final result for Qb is 0.6979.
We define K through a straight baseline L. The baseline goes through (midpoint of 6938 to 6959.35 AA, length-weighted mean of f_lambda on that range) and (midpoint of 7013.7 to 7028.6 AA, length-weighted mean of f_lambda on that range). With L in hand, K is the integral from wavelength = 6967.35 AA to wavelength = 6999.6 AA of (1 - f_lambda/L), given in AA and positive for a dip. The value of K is 2.3 AA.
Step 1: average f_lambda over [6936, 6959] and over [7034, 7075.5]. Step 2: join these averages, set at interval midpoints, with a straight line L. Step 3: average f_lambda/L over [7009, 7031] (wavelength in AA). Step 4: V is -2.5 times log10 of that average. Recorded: -0.10 mag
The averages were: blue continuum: 0.976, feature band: 0.992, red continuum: 0.875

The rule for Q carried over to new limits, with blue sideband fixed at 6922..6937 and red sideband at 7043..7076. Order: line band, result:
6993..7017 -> -0.7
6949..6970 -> -0.1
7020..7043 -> -1.4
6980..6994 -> 0.6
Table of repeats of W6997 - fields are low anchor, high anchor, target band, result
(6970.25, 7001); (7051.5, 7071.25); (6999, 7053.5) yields -4.6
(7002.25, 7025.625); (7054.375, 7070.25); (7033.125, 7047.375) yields -0.5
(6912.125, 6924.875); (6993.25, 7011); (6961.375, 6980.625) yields -0.5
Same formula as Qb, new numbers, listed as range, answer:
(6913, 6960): 0.7712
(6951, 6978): 0.8451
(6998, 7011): 0.8877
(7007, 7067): 0.6116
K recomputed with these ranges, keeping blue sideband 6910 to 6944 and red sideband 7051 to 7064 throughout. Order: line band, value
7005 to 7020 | -0.5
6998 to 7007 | -0.1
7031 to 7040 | 0.1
